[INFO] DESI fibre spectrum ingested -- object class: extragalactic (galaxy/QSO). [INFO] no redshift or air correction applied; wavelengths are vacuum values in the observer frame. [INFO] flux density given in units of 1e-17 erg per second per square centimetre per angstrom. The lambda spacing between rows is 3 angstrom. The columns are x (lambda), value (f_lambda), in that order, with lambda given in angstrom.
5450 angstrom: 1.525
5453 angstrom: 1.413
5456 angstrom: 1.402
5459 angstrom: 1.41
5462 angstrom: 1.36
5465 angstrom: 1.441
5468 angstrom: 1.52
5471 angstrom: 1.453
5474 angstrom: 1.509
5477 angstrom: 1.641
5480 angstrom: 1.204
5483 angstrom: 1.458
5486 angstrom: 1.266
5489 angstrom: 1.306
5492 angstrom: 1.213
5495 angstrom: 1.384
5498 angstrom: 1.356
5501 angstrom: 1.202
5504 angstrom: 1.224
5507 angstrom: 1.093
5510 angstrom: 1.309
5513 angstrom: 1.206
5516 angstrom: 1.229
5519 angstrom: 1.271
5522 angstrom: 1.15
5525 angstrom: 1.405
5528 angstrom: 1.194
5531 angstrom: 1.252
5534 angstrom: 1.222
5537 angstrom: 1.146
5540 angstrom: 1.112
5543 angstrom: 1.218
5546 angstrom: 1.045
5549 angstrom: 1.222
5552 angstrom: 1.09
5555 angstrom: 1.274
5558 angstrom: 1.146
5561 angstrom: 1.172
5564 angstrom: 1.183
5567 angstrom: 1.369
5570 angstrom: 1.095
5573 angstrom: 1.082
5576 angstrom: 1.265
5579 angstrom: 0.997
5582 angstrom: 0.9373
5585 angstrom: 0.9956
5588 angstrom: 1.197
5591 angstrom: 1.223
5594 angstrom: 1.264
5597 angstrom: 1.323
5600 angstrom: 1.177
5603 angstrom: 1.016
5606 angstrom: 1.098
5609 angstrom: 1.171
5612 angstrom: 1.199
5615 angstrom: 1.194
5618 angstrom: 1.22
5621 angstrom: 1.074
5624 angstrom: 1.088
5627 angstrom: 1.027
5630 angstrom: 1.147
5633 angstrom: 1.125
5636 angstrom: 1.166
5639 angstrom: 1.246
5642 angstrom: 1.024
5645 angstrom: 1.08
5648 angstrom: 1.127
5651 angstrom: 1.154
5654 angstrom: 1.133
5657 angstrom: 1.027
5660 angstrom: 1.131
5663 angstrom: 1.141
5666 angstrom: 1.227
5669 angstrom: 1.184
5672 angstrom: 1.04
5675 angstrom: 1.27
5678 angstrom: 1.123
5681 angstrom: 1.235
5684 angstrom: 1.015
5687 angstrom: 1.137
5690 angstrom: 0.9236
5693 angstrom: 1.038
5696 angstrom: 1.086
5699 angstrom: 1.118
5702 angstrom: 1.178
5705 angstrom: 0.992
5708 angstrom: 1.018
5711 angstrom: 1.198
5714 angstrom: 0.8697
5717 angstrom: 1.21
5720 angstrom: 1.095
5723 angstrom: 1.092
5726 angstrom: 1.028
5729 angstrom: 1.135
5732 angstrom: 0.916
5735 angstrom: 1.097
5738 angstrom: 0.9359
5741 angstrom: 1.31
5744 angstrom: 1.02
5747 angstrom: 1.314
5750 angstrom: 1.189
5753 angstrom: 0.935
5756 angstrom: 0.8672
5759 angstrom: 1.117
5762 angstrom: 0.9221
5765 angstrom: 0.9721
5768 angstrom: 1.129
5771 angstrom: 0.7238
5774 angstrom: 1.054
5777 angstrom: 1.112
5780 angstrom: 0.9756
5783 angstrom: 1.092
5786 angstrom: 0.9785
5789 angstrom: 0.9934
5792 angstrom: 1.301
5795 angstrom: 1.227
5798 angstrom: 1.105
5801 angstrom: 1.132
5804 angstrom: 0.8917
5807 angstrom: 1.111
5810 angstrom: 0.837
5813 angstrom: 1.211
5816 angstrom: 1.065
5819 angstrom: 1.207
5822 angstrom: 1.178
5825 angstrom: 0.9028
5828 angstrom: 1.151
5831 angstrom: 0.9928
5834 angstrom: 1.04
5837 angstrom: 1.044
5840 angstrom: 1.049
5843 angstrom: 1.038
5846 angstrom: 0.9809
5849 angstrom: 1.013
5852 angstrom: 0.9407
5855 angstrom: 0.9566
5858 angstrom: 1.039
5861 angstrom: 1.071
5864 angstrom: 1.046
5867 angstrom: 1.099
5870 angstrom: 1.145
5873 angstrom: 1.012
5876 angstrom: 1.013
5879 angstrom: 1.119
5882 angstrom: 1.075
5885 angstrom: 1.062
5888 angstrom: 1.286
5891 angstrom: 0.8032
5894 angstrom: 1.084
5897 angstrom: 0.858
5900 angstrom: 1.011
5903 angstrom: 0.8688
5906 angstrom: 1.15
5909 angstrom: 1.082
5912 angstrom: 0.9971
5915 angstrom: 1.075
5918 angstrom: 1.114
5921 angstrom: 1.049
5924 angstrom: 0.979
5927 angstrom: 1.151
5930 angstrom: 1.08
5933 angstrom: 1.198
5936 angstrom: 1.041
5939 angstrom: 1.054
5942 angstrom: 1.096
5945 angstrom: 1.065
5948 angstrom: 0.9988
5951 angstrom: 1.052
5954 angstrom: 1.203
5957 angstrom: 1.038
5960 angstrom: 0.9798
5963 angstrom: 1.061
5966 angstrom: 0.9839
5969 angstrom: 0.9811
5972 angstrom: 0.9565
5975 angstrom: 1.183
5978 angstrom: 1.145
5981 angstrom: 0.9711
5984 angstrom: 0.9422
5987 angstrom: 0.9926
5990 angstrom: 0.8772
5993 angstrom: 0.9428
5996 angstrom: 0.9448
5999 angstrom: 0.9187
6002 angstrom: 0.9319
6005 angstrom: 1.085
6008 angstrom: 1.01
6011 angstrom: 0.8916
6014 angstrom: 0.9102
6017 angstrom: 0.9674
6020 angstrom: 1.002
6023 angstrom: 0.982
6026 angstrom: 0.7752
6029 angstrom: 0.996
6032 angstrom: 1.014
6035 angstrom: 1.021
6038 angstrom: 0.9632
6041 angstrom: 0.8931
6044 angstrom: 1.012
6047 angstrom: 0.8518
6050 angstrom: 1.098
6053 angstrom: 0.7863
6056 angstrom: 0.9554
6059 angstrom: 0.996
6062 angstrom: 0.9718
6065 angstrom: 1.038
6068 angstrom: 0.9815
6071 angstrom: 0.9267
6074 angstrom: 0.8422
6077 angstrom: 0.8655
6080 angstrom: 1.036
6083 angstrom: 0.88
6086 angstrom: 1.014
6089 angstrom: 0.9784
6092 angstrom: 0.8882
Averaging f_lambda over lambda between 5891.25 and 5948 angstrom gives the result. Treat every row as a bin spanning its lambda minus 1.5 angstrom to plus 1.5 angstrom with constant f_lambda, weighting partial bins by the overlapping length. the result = 1.05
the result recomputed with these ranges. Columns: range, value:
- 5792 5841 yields 1.08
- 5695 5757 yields 1.08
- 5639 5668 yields 1.12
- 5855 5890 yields 1.08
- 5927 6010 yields 1.03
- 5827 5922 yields 1.04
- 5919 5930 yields 1.06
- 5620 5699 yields 1.11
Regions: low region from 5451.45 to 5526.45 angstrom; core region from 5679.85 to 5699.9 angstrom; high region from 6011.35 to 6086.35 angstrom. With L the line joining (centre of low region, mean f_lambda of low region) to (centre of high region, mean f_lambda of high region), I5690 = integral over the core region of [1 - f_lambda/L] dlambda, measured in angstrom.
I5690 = 2.1 angstrom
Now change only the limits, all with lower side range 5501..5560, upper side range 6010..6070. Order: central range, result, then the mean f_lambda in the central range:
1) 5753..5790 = 3.1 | 0.992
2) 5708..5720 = 0.3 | 1.08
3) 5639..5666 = 0.6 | 1.12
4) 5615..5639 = 0.4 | 1.13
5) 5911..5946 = -2.3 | 1.08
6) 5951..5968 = -1.0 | 1.05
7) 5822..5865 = 1.1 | 1.02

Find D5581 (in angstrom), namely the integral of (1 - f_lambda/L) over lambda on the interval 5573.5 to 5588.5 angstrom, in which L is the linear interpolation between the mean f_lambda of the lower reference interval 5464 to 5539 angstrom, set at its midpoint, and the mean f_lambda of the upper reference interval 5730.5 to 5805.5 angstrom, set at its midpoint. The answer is 1.9 angstrom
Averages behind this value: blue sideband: 1.3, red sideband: 1.05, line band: 1.07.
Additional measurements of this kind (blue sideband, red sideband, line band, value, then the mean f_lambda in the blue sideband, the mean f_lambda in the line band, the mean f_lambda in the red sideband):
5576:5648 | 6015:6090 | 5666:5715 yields 0.2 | 1.13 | 1.1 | 0.953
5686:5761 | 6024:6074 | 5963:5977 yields -0.8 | 1.07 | 1.03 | 0.952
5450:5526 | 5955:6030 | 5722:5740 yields 2.0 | 1.34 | 1.04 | 0.98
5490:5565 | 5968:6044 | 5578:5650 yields 2.4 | 1.21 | 1.13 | 0.973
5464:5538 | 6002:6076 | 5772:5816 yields 1.8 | 1.31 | 1.07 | 0.956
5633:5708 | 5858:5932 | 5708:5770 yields 1.8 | 1.11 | 1.06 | 1.05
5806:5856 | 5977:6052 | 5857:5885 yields -1.2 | 1.04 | 1.07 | 0.963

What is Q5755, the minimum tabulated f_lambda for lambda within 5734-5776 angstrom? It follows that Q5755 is 0.7238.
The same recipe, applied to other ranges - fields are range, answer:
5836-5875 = 0.9407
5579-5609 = 0.9373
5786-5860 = 0.837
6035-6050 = 0.8518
